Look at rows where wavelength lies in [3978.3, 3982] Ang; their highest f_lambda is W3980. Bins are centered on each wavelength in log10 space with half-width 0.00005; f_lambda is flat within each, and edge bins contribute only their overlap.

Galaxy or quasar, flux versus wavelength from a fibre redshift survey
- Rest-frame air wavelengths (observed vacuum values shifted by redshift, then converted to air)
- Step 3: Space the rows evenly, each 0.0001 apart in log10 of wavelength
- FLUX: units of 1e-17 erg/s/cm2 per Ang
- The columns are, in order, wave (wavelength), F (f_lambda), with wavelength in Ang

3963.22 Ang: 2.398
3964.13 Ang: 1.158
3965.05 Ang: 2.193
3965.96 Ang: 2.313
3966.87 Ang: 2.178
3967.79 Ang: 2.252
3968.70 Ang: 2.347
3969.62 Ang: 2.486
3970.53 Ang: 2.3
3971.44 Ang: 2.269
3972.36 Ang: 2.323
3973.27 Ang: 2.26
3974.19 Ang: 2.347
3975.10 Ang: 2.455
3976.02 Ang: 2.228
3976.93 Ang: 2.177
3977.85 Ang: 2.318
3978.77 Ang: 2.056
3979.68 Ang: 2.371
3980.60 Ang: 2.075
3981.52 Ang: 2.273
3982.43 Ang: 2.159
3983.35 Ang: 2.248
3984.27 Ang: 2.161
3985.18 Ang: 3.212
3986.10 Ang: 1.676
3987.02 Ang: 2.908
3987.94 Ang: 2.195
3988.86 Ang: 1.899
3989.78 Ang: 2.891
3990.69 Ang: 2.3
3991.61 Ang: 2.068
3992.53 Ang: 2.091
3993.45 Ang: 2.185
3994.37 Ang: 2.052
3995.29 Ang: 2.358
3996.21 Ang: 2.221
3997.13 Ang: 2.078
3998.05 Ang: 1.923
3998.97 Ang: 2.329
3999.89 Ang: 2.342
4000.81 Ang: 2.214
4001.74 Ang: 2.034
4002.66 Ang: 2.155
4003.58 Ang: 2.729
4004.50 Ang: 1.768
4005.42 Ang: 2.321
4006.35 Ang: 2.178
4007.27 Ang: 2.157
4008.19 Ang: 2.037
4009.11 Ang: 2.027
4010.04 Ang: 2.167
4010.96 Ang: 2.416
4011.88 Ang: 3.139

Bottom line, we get 2.371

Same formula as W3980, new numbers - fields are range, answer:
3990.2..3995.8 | 2.358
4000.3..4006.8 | 2.729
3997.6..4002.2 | 2.342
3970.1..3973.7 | 2.323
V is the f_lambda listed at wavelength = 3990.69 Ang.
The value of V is 2.3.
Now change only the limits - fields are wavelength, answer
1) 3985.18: 3.212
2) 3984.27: 2.161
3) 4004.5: 1.768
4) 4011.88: 3.139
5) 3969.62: 2.486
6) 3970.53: 2.3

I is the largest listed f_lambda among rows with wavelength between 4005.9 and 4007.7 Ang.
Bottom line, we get 2.178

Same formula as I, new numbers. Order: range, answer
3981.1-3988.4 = 3.212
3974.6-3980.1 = 2.455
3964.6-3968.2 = 2.313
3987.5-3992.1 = 2.891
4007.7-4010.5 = 2.167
